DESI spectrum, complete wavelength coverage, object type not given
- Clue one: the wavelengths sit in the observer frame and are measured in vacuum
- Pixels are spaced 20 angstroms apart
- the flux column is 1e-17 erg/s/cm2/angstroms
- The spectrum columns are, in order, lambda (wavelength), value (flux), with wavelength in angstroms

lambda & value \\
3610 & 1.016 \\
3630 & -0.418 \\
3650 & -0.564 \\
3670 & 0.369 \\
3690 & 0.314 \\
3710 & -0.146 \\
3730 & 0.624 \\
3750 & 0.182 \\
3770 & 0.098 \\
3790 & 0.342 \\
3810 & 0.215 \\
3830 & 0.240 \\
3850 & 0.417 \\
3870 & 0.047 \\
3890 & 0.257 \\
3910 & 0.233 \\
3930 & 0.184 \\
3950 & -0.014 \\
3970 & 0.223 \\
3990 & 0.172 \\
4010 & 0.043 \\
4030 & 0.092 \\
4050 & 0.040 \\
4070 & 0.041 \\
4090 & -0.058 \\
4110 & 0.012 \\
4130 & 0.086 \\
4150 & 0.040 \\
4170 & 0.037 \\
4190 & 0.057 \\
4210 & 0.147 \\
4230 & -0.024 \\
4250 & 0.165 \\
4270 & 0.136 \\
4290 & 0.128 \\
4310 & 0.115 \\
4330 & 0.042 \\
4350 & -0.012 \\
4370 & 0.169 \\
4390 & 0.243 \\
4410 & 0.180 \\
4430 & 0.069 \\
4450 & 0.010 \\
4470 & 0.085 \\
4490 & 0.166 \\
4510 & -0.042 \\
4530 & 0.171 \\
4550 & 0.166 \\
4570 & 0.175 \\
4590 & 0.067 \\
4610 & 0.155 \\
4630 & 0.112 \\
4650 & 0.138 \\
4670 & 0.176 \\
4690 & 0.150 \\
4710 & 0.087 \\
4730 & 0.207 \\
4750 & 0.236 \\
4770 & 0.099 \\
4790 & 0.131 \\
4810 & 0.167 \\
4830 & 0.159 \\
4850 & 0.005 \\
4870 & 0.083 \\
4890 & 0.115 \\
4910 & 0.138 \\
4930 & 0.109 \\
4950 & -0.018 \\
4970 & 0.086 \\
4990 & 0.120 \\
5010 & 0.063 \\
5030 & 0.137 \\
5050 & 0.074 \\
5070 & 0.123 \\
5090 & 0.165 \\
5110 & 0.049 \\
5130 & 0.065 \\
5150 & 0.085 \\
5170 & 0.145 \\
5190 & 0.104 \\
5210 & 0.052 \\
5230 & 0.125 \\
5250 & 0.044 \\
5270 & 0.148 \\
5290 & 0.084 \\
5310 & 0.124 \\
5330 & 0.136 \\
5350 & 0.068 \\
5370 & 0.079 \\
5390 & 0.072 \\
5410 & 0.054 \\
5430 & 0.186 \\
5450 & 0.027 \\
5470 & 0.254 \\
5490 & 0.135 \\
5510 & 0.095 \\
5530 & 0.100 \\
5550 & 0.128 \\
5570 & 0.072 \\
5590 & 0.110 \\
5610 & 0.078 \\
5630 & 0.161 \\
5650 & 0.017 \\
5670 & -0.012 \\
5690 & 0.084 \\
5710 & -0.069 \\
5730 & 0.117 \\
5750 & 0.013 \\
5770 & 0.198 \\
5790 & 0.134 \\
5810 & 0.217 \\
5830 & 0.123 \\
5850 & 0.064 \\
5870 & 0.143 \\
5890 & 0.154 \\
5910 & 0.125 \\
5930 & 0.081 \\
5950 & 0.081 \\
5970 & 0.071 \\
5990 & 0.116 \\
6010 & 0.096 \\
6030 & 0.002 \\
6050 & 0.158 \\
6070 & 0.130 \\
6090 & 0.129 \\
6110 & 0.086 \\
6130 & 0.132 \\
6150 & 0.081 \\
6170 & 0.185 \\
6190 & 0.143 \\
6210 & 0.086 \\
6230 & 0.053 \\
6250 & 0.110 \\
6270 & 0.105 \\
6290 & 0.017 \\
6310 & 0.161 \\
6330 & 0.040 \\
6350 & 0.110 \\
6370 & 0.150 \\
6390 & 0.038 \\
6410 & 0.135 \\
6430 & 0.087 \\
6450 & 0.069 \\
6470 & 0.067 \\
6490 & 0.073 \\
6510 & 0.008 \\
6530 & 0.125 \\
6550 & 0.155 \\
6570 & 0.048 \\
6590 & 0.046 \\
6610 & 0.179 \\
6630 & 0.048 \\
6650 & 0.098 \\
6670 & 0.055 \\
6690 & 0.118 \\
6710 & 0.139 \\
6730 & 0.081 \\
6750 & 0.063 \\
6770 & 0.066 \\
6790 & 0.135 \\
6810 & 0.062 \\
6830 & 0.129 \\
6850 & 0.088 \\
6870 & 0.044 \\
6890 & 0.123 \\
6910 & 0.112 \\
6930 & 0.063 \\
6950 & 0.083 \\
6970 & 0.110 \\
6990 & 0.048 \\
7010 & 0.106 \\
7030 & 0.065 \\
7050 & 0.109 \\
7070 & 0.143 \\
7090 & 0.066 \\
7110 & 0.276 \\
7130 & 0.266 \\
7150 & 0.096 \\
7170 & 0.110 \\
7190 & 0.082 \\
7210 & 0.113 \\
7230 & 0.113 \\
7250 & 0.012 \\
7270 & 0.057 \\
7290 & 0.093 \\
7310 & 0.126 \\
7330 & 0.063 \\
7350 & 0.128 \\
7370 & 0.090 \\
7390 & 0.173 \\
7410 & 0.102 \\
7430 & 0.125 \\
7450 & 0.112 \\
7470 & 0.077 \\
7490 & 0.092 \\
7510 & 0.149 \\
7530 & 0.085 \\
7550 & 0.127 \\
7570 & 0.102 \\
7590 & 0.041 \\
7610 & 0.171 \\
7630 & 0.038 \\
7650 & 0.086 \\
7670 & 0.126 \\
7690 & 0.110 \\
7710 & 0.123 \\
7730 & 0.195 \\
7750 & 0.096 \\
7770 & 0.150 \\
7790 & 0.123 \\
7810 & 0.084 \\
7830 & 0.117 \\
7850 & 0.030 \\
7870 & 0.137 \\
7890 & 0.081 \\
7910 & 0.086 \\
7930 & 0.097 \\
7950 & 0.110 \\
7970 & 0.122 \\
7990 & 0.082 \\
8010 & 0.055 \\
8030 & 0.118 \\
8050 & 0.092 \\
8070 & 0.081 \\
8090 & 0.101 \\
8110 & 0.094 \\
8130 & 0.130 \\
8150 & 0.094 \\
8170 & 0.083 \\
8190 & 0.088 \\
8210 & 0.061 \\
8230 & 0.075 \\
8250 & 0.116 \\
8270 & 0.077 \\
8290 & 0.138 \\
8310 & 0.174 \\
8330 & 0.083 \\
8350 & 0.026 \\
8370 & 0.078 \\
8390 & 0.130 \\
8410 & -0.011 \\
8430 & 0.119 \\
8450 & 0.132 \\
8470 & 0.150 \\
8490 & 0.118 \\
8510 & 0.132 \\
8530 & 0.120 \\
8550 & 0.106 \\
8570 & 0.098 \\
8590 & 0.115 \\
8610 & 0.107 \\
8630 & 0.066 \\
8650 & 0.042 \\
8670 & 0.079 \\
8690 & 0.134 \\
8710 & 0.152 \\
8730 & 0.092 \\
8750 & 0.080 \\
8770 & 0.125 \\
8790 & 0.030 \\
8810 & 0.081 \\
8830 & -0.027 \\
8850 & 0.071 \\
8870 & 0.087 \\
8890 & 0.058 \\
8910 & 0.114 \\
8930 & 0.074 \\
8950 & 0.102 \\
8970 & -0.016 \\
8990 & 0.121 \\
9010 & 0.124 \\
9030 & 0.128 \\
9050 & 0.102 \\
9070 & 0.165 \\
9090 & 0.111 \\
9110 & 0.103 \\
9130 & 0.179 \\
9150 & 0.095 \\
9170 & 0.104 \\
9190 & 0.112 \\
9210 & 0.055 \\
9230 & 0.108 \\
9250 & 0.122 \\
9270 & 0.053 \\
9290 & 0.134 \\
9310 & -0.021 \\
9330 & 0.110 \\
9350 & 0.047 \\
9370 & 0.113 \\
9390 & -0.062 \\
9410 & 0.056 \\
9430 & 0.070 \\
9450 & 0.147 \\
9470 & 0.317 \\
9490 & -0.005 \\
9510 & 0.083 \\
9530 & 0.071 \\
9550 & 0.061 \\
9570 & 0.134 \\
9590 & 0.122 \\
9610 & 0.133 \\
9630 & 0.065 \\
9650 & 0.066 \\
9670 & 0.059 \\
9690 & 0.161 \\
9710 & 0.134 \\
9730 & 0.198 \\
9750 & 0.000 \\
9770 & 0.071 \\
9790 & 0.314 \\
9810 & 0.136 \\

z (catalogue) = 0.91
